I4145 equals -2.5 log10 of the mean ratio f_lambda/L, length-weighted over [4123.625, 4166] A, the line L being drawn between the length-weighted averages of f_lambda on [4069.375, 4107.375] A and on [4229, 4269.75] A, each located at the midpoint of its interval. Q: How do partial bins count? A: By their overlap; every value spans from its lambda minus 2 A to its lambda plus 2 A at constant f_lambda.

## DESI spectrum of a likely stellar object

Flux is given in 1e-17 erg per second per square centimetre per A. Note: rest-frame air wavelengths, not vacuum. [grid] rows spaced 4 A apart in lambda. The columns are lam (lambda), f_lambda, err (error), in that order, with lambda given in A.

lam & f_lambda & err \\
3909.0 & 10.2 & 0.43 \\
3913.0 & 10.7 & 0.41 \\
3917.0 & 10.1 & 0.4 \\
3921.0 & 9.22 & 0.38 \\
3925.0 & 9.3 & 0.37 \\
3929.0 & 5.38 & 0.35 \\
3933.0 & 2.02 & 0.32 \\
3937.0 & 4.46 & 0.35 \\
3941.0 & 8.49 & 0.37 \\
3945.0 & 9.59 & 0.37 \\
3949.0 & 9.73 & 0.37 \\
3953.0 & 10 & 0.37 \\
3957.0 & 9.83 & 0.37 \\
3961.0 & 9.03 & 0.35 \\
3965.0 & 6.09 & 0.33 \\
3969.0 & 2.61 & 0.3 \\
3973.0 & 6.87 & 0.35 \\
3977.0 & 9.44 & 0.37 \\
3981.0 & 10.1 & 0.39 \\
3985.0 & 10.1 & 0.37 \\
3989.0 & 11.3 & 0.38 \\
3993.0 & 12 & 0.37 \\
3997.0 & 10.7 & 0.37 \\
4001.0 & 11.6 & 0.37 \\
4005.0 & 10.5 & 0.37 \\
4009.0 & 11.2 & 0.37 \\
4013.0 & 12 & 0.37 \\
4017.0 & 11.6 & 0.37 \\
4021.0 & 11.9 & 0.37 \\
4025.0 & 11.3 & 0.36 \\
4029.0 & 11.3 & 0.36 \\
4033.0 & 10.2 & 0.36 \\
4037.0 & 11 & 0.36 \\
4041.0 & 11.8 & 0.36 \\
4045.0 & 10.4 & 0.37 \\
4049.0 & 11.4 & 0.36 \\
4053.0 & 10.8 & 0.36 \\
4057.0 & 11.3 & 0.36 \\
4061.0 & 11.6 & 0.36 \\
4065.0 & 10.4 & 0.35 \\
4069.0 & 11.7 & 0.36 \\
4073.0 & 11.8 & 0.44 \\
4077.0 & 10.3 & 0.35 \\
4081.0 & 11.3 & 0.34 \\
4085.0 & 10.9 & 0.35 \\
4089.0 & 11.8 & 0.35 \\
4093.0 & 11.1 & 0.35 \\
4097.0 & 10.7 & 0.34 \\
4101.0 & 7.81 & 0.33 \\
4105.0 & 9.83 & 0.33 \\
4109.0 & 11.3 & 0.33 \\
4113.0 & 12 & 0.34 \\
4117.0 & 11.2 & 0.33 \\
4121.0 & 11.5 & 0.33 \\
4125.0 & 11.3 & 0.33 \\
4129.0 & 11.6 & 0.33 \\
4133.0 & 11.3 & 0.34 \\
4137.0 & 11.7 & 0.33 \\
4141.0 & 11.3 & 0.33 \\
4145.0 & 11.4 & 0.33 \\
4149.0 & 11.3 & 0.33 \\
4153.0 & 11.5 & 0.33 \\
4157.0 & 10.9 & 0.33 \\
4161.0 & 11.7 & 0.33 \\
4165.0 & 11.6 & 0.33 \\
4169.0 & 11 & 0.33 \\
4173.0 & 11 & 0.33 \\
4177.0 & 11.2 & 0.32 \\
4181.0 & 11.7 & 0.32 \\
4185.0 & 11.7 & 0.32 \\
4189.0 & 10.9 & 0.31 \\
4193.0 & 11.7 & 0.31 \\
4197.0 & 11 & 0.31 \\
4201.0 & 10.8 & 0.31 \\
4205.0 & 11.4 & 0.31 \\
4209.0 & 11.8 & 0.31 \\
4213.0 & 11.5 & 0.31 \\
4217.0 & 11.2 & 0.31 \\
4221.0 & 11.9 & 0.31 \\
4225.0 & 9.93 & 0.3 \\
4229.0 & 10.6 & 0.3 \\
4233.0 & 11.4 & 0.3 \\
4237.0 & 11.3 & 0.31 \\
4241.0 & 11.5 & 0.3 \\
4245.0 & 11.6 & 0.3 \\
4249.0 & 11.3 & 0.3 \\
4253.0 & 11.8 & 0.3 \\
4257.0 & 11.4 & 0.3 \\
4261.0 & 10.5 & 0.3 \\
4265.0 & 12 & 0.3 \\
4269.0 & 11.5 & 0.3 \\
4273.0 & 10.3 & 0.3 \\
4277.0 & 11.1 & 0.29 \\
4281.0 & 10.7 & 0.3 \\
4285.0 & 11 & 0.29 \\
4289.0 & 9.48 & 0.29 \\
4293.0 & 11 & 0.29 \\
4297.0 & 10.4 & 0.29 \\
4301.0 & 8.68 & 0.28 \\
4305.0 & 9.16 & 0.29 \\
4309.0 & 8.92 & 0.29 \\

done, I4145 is -0.05 mag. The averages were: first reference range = 10.7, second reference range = 11.4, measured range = 11.4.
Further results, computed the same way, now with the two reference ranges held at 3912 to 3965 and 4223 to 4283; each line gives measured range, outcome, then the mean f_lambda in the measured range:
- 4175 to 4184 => -0.10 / 11.5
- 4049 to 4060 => -0.20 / 11.2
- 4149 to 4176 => -0.10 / 11.3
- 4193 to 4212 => -0.06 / 11.3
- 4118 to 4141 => -0.15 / 11.5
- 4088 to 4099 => -0.16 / 11.1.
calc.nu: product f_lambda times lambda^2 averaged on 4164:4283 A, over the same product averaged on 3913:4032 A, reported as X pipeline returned 1.37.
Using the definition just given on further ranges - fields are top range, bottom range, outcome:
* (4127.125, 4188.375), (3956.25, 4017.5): 1.28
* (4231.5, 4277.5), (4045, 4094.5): 1.11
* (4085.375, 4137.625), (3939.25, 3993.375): 1.33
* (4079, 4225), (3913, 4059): 1.26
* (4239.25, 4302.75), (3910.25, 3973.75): 1.65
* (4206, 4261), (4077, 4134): 1.10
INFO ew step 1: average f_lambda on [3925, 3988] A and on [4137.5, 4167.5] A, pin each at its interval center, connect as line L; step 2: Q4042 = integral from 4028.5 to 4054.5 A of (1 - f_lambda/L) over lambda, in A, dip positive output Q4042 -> -4.7 A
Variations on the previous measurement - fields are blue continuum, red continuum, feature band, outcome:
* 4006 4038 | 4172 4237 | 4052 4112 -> 2.2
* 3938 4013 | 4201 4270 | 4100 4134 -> -1.6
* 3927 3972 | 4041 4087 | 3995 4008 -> -3.0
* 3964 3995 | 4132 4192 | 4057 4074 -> -2.4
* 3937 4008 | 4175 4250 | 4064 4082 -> -1.9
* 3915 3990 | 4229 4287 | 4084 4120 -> -4.3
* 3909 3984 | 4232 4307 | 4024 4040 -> -4.0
